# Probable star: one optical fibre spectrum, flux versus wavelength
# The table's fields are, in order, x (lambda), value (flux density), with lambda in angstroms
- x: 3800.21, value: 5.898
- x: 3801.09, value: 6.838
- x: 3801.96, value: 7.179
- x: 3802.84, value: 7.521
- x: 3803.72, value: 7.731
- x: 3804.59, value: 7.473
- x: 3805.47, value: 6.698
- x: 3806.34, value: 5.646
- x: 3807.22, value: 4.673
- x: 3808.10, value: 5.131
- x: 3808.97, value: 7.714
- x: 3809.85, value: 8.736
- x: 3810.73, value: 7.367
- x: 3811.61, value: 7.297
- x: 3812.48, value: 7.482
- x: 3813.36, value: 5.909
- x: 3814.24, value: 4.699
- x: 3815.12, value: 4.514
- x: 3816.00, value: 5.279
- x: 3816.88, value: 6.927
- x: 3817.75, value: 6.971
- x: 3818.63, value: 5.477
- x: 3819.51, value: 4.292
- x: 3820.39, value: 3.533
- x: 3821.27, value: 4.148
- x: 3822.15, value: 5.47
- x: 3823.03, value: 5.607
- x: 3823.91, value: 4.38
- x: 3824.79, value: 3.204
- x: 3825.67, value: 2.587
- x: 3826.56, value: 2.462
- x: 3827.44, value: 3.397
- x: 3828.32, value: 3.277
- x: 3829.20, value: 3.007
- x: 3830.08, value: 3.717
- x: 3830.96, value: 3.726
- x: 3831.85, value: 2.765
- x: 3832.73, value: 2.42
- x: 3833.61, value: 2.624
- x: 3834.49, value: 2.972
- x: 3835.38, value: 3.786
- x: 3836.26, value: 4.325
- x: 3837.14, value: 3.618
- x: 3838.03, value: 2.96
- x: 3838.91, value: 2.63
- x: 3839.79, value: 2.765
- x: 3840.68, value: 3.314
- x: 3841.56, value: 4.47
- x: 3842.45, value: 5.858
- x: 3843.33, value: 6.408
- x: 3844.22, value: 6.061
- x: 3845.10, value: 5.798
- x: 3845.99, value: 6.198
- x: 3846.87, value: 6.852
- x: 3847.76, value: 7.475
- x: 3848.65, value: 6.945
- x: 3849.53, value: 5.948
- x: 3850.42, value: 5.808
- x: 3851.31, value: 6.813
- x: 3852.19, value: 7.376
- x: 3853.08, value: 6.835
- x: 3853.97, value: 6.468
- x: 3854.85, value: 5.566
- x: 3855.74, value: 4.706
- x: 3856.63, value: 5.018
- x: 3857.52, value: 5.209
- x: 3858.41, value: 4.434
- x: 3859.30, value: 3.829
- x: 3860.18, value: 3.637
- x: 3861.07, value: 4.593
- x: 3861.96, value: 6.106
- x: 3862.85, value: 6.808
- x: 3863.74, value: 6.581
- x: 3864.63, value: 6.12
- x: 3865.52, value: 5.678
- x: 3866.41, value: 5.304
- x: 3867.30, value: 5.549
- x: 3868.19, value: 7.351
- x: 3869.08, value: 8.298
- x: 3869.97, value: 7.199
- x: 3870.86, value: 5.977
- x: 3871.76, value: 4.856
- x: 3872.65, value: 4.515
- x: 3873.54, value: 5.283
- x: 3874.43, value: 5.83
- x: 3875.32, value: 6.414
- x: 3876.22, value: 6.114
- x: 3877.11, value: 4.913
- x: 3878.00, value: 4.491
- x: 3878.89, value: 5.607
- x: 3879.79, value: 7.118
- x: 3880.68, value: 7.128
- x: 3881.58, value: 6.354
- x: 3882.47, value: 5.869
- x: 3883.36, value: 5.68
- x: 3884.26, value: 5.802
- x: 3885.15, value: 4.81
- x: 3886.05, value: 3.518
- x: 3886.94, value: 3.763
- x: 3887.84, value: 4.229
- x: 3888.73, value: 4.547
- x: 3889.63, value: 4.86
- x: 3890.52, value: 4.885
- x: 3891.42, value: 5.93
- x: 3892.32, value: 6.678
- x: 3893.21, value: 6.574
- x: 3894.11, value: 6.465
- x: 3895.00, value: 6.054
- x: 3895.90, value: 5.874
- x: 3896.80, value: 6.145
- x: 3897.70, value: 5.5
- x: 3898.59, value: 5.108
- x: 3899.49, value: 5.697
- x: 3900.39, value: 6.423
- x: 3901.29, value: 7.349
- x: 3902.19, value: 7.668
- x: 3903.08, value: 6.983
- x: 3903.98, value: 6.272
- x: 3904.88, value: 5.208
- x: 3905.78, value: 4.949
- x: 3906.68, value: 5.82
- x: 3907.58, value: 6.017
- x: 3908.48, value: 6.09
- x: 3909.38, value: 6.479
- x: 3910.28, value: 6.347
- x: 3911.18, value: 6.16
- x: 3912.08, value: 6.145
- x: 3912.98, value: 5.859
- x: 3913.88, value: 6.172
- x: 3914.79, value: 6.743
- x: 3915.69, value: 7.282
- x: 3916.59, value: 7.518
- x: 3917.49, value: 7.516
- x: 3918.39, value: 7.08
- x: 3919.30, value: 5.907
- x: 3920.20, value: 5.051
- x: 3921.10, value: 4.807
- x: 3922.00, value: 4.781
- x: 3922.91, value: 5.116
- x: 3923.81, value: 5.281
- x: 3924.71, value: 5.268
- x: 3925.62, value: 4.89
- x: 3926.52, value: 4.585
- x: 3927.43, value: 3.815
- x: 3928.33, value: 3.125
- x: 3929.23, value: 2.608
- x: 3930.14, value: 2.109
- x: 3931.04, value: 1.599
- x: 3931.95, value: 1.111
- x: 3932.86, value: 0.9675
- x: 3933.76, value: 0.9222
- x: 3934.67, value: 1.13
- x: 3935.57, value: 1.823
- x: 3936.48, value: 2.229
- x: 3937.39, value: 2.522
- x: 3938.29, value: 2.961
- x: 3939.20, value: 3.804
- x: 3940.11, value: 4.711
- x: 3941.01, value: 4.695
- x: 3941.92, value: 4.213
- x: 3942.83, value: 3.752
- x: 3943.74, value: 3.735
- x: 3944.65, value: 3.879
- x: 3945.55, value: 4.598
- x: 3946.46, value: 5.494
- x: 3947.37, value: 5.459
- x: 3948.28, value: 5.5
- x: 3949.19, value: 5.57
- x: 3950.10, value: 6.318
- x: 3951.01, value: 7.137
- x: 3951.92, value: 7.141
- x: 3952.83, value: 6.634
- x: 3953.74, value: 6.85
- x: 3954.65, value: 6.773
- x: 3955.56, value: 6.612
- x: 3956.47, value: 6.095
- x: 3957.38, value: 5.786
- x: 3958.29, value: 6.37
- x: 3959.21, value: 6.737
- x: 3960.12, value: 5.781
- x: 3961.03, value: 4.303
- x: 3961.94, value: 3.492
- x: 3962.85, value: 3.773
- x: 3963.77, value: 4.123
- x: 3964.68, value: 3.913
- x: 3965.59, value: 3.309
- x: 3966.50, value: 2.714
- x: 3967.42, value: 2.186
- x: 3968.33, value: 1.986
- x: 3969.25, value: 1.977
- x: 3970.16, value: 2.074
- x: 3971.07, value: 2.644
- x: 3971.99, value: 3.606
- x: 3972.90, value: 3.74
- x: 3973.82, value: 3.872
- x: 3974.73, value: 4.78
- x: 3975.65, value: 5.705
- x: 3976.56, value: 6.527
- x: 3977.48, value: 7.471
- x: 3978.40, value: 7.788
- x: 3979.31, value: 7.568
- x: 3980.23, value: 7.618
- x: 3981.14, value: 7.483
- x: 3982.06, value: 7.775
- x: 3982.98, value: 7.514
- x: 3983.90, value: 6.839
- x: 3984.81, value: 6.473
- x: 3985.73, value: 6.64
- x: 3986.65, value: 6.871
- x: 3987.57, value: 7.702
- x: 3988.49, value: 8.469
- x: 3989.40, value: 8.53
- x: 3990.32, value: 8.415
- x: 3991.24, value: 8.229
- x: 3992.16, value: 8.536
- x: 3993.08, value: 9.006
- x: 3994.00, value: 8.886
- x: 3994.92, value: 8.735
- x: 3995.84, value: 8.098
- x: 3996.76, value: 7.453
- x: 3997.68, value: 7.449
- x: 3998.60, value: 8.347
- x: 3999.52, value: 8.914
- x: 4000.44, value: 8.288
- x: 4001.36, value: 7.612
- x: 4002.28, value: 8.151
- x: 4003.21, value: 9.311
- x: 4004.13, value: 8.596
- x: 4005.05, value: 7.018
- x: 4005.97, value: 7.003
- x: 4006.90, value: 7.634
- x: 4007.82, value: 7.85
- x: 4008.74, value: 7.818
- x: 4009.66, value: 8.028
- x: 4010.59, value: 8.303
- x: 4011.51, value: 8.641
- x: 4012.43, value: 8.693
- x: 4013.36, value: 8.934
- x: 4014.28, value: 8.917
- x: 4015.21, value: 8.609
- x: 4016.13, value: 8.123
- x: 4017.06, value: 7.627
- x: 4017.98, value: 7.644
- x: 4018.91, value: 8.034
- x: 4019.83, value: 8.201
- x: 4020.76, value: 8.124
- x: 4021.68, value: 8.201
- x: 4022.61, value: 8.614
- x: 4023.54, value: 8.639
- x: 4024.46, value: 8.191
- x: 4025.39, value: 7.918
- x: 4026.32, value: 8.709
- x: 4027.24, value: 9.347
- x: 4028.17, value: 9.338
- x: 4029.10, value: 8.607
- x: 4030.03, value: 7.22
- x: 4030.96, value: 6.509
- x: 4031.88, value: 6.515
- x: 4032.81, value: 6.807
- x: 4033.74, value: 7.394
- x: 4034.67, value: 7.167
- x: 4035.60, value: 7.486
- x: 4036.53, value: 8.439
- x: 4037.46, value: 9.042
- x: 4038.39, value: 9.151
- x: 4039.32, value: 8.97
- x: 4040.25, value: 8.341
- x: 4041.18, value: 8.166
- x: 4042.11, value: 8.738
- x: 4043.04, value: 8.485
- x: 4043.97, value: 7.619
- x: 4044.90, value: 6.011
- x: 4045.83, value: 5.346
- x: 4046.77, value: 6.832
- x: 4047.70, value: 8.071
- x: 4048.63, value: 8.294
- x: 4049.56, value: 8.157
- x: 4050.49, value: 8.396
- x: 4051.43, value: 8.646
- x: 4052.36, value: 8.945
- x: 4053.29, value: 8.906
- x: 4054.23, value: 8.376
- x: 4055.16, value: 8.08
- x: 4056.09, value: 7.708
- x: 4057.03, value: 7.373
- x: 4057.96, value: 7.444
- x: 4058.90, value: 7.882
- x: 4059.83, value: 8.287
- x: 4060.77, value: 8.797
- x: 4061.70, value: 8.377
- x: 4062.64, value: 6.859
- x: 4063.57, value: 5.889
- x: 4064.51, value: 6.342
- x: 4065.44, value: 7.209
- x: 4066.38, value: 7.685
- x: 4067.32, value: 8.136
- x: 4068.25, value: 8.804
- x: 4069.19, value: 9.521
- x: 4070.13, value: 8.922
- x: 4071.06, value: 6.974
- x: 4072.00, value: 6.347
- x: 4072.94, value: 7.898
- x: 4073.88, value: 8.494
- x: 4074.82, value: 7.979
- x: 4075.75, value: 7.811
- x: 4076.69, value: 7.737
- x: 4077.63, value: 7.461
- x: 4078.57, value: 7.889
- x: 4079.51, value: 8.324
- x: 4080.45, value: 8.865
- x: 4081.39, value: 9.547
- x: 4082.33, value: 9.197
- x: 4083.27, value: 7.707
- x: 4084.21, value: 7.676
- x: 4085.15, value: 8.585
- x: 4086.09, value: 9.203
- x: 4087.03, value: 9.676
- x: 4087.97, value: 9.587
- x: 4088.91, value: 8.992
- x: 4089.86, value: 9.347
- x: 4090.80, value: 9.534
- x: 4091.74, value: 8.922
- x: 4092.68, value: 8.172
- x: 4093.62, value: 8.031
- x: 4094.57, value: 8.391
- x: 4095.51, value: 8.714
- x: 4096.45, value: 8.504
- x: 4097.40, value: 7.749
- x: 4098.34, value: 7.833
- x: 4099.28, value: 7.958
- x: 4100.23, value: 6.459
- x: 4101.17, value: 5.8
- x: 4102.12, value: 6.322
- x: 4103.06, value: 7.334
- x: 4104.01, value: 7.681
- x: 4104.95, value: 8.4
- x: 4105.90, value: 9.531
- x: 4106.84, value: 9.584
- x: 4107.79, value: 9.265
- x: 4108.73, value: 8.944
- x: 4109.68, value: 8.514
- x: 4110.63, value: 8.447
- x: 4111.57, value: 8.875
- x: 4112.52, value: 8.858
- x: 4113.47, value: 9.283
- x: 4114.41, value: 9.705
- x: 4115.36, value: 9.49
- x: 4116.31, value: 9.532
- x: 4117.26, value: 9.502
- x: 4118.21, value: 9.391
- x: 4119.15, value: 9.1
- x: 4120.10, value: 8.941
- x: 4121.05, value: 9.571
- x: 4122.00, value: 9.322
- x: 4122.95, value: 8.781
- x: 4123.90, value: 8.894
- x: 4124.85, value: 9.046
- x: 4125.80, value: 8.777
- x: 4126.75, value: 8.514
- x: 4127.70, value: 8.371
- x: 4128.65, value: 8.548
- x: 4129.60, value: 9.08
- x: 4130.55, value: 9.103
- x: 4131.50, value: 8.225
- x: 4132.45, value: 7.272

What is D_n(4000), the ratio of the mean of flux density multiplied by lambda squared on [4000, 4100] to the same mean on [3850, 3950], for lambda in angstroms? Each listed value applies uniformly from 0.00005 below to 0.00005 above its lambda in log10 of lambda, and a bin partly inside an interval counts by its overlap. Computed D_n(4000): 1.7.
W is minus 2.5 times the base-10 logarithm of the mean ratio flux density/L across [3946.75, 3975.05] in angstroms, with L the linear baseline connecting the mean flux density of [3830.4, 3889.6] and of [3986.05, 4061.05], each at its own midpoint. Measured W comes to 0.416 mag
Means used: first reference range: 5.27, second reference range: 8.09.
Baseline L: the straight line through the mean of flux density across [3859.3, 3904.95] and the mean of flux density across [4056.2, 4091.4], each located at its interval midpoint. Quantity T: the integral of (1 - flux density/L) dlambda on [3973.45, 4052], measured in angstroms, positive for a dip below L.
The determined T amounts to -4.9 angstroms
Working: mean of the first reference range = 5.79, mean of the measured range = 7.87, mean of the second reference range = 8.17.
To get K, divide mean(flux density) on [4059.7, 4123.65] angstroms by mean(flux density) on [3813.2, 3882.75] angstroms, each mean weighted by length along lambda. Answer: 1.64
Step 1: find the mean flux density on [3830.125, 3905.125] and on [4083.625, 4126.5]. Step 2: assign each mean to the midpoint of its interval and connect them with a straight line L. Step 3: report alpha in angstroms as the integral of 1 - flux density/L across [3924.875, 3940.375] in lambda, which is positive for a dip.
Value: 9.0 angstroms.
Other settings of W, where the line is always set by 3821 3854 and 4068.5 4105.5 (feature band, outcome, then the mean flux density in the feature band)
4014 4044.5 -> -0.11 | 8.14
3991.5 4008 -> -0.18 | 8.16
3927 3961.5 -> 0.38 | 4.34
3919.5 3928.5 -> 0.22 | 4.76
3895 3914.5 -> -0.10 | 6.11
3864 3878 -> -0.17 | 5.92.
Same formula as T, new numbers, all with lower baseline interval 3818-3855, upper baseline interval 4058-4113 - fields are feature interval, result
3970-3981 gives 2.0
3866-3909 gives -3.8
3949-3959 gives -0.3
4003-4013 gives -1.4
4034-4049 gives -0.6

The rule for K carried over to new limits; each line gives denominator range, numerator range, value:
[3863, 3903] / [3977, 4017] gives 1.37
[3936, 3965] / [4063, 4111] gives 1.63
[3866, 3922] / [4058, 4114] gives 1.39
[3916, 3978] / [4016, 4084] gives 1.80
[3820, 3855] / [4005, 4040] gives 1.77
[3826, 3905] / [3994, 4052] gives 1.52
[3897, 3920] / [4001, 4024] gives 1.29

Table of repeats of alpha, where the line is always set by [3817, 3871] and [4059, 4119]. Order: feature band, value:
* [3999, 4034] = -3.7 angstroms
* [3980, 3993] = -1.4 angstroms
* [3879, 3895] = 0.0 angstroms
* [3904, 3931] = 2.4 angstroms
